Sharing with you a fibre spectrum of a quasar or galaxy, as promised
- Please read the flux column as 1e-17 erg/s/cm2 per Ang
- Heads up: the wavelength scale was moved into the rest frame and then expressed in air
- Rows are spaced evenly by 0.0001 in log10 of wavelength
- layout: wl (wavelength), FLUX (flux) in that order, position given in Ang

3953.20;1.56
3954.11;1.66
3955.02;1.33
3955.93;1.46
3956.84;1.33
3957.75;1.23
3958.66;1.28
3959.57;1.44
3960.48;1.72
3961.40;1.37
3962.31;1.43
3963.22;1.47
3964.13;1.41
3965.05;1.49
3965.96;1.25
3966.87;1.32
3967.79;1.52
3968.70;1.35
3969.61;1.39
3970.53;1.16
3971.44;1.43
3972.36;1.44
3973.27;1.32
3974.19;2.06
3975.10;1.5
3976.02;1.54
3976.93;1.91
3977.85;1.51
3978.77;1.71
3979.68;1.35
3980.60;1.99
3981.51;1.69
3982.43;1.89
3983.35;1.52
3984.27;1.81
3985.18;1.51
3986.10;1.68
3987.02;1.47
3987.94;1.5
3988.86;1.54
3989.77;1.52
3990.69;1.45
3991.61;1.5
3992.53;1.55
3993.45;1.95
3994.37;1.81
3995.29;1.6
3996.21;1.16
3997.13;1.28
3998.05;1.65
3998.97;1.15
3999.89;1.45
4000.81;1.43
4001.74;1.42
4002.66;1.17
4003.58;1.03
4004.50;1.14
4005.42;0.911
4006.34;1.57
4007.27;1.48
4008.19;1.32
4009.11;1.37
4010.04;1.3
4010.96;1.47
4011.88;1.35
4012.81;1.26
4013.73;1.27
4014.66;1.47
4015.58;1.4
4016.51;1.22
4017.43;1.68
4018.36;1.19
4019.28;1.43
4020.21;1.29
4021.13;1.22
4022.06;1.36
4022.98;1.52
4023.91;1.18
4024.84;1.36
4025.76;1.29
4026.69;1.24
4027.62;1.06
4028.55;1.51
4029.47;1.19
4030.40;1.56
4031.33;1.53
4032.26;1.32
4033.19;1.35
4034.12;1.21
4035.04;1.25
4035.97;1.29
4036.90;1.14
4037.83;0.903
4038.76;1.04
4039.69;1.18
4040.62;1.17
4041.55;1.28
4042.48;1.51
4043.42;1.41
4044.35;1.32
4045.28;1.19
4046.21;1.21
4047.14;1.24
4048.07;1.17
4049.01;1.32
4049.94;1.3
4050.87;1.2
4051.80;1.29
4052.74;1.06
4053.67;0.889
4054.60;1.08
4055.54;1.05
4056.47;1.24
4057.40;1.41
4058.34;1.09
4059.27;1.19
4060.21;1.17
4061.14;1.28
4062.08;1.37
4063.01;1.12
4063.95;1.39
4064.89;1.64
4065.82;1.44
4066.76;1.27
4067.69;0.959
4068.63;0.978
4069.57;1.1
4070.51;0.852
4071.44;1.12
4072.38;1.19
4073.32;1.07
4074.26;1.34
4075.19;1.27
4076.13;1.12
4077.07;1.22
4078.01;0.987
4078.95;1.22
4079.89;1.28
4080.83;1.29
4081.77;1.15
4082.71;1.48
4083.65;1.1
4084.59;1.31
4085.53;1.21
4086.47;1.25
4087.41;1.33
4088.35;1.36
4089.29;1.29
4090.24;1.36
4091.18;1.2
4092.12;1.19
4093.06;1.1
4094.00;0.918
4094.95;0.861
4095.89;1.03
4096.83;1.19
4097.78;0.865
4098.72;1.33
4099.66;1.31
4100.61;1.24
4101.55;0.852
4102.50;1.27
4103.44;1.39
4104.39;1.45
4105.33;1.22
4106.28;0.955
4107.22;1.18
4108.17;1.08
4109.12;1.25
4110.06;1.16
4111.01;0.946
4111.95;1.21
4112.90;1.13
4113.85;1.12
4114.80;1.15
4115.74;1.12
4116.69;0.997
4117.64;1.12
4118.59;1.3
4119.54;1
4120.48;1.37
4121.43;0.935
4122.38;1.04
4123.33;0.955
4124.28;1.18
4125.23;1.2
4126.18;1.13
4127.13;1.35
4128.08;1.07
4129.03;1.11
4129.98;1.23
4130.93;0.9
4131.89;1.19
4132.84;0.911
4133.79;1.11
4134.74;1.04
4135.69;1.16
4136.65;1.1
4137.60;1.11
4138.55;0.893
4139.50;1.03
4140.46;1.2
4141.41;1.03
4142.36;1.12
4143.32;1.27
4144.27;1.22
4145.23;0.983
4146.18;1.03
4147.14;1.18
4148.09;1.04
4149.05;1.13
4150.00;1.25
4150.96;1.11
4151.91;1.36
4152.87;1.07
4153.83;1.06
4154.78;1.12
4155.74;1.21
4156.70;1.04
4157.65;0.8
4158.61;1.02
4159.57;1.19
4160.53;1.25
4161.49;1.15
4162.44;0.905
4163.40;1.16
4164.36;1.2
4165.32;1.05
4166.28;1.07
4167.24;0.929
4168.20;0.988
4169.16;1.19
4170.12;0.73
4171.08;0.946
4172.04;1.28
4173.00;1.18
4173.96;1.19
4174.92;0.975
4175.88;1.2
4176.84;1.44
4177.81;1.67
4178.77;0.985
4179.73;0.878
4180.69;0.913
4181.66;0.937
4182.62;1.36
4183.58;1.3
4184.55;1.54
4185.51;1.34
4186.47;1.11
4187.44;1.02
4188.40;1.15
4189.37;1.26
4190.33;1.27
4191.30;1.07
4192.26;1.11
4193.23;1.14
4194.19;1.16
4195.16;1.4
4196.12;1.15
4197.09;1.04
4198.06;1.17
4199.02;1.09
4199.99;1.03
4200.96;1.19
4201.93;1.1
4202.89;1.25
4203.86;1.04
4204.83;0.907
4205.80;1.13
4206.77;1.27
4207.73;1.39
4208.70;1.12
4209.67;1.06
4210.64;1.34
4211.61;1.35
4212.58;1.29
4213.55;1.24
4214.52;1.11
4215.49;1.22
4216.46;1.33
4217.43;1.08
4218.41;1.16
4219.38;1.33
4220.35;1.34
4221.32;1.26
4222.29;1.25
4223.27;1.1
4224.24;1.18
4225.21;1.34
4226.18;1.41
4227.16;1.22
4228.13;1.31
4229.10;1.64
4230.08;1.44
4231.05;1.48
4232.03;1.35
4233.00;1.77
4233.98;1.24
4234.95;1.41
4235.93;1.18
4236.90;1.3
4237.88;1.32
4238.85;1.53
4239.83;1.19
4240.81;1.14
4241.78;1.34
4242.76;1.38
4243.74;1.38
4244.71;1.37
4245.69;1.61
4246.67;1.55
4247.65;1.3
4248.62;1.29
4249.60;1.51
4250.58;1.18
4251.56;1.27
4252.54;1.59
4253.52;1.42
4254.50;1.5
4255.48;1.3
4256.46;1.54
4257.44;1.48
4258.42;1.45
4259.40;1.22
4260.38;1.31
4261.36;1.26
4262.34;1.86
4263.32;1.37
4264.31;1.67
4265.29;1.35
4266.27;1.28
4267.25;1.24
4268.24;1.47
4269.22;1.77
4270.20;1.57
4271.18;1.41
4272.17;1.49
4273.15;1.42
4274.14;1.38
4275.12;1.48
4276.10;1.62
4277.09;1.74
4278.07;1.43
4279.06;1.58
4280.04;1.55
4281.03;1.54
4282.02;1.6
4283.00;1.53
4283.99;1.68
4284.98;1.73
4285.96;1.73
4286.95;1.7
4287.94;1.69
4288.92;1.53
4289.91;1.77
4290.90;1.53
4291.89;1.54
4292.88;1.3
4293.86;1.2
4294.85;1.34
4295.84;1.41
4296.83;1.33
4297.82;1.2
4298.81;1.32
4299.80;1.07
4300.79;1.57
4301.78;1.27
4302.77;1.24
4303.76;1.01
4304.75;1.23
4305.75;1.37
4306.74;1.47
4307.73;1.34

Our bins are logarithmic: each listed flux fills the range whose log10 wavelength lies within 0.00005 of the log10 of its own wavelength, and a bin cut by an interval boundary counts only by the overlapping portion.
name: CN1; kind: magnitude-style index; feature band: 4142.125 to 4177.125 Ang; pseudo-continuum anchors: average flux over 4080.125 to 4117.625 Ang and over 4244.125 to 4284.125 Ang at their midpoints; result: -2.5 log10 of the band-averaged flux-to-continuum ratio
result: 0.16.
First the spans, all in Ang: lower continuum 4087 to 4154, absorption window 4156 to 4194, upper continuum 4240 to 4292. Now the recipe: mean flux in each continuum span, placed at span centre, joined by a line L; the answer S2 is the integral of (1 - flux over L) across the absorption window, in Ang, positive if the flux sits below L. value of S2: 4.14 Ang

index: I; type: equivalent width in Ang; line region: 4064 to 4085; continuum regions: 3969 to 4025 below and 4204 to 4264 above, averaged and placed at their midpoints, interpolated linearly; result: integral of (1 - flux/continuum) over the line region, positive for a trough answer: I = 3.14 Ang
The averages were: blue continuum 1.46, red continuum 1.33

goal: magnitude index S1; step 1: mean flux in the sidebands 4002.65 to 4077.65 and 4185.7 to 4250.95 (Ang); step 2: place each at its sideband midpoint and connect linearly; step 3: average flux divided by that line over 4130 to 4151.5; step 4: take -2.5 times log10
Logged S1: 0.150 mag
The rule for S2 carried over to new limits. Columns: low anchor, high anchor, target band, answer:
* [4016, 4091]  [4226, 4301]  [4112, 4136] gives 3.6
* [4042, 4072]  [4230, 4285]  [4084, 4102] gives 1.2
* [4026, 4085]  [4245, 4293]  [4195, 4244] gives 6.0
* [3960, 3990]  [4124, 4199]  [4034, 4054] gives 2.5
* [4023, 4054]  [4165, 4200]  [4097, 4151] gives 2.8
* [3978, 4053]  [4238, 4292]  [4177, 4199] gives 4.0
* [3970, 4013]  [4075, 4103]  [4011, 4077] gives 3.6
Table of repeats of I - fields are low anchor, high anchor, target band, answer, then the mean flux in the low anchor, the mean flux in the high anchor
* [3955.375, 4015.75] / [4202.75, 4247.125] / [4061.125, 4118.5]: 8.53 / 1.46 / 1.3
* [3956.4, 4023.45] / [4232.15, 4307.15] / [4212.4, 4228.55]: 2.15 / 1.45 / 1.43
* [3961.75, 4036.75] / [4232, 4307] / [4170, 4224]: 9.49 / 1.43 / 1.43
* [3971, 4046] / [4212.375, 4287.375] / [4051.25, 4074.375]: 3.74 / 1.41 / 1.41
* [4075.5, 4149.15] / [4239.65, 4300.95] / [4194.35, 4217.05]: 2.49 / 1.14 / 1.45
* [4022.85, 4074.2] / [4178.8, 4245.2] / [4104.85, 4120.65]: 1.29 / 1.23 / 1.24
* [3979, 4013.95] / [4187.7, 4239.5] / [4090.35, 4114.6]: 3.85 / 1.46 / 1.24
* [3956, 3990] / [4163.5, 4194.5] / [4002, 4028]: 2.38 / 1.51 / 1.14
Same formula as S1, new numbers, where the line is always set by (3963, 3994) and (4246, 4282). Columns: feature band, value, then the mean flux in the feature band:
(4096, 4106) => 0.25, 1.2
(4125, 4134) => 0.32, 1.12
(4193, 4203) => 0.27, 1.15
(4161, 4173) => 0.37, 1.06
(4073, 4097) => 0.26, 1.2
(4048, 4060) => 0.28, 1.18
